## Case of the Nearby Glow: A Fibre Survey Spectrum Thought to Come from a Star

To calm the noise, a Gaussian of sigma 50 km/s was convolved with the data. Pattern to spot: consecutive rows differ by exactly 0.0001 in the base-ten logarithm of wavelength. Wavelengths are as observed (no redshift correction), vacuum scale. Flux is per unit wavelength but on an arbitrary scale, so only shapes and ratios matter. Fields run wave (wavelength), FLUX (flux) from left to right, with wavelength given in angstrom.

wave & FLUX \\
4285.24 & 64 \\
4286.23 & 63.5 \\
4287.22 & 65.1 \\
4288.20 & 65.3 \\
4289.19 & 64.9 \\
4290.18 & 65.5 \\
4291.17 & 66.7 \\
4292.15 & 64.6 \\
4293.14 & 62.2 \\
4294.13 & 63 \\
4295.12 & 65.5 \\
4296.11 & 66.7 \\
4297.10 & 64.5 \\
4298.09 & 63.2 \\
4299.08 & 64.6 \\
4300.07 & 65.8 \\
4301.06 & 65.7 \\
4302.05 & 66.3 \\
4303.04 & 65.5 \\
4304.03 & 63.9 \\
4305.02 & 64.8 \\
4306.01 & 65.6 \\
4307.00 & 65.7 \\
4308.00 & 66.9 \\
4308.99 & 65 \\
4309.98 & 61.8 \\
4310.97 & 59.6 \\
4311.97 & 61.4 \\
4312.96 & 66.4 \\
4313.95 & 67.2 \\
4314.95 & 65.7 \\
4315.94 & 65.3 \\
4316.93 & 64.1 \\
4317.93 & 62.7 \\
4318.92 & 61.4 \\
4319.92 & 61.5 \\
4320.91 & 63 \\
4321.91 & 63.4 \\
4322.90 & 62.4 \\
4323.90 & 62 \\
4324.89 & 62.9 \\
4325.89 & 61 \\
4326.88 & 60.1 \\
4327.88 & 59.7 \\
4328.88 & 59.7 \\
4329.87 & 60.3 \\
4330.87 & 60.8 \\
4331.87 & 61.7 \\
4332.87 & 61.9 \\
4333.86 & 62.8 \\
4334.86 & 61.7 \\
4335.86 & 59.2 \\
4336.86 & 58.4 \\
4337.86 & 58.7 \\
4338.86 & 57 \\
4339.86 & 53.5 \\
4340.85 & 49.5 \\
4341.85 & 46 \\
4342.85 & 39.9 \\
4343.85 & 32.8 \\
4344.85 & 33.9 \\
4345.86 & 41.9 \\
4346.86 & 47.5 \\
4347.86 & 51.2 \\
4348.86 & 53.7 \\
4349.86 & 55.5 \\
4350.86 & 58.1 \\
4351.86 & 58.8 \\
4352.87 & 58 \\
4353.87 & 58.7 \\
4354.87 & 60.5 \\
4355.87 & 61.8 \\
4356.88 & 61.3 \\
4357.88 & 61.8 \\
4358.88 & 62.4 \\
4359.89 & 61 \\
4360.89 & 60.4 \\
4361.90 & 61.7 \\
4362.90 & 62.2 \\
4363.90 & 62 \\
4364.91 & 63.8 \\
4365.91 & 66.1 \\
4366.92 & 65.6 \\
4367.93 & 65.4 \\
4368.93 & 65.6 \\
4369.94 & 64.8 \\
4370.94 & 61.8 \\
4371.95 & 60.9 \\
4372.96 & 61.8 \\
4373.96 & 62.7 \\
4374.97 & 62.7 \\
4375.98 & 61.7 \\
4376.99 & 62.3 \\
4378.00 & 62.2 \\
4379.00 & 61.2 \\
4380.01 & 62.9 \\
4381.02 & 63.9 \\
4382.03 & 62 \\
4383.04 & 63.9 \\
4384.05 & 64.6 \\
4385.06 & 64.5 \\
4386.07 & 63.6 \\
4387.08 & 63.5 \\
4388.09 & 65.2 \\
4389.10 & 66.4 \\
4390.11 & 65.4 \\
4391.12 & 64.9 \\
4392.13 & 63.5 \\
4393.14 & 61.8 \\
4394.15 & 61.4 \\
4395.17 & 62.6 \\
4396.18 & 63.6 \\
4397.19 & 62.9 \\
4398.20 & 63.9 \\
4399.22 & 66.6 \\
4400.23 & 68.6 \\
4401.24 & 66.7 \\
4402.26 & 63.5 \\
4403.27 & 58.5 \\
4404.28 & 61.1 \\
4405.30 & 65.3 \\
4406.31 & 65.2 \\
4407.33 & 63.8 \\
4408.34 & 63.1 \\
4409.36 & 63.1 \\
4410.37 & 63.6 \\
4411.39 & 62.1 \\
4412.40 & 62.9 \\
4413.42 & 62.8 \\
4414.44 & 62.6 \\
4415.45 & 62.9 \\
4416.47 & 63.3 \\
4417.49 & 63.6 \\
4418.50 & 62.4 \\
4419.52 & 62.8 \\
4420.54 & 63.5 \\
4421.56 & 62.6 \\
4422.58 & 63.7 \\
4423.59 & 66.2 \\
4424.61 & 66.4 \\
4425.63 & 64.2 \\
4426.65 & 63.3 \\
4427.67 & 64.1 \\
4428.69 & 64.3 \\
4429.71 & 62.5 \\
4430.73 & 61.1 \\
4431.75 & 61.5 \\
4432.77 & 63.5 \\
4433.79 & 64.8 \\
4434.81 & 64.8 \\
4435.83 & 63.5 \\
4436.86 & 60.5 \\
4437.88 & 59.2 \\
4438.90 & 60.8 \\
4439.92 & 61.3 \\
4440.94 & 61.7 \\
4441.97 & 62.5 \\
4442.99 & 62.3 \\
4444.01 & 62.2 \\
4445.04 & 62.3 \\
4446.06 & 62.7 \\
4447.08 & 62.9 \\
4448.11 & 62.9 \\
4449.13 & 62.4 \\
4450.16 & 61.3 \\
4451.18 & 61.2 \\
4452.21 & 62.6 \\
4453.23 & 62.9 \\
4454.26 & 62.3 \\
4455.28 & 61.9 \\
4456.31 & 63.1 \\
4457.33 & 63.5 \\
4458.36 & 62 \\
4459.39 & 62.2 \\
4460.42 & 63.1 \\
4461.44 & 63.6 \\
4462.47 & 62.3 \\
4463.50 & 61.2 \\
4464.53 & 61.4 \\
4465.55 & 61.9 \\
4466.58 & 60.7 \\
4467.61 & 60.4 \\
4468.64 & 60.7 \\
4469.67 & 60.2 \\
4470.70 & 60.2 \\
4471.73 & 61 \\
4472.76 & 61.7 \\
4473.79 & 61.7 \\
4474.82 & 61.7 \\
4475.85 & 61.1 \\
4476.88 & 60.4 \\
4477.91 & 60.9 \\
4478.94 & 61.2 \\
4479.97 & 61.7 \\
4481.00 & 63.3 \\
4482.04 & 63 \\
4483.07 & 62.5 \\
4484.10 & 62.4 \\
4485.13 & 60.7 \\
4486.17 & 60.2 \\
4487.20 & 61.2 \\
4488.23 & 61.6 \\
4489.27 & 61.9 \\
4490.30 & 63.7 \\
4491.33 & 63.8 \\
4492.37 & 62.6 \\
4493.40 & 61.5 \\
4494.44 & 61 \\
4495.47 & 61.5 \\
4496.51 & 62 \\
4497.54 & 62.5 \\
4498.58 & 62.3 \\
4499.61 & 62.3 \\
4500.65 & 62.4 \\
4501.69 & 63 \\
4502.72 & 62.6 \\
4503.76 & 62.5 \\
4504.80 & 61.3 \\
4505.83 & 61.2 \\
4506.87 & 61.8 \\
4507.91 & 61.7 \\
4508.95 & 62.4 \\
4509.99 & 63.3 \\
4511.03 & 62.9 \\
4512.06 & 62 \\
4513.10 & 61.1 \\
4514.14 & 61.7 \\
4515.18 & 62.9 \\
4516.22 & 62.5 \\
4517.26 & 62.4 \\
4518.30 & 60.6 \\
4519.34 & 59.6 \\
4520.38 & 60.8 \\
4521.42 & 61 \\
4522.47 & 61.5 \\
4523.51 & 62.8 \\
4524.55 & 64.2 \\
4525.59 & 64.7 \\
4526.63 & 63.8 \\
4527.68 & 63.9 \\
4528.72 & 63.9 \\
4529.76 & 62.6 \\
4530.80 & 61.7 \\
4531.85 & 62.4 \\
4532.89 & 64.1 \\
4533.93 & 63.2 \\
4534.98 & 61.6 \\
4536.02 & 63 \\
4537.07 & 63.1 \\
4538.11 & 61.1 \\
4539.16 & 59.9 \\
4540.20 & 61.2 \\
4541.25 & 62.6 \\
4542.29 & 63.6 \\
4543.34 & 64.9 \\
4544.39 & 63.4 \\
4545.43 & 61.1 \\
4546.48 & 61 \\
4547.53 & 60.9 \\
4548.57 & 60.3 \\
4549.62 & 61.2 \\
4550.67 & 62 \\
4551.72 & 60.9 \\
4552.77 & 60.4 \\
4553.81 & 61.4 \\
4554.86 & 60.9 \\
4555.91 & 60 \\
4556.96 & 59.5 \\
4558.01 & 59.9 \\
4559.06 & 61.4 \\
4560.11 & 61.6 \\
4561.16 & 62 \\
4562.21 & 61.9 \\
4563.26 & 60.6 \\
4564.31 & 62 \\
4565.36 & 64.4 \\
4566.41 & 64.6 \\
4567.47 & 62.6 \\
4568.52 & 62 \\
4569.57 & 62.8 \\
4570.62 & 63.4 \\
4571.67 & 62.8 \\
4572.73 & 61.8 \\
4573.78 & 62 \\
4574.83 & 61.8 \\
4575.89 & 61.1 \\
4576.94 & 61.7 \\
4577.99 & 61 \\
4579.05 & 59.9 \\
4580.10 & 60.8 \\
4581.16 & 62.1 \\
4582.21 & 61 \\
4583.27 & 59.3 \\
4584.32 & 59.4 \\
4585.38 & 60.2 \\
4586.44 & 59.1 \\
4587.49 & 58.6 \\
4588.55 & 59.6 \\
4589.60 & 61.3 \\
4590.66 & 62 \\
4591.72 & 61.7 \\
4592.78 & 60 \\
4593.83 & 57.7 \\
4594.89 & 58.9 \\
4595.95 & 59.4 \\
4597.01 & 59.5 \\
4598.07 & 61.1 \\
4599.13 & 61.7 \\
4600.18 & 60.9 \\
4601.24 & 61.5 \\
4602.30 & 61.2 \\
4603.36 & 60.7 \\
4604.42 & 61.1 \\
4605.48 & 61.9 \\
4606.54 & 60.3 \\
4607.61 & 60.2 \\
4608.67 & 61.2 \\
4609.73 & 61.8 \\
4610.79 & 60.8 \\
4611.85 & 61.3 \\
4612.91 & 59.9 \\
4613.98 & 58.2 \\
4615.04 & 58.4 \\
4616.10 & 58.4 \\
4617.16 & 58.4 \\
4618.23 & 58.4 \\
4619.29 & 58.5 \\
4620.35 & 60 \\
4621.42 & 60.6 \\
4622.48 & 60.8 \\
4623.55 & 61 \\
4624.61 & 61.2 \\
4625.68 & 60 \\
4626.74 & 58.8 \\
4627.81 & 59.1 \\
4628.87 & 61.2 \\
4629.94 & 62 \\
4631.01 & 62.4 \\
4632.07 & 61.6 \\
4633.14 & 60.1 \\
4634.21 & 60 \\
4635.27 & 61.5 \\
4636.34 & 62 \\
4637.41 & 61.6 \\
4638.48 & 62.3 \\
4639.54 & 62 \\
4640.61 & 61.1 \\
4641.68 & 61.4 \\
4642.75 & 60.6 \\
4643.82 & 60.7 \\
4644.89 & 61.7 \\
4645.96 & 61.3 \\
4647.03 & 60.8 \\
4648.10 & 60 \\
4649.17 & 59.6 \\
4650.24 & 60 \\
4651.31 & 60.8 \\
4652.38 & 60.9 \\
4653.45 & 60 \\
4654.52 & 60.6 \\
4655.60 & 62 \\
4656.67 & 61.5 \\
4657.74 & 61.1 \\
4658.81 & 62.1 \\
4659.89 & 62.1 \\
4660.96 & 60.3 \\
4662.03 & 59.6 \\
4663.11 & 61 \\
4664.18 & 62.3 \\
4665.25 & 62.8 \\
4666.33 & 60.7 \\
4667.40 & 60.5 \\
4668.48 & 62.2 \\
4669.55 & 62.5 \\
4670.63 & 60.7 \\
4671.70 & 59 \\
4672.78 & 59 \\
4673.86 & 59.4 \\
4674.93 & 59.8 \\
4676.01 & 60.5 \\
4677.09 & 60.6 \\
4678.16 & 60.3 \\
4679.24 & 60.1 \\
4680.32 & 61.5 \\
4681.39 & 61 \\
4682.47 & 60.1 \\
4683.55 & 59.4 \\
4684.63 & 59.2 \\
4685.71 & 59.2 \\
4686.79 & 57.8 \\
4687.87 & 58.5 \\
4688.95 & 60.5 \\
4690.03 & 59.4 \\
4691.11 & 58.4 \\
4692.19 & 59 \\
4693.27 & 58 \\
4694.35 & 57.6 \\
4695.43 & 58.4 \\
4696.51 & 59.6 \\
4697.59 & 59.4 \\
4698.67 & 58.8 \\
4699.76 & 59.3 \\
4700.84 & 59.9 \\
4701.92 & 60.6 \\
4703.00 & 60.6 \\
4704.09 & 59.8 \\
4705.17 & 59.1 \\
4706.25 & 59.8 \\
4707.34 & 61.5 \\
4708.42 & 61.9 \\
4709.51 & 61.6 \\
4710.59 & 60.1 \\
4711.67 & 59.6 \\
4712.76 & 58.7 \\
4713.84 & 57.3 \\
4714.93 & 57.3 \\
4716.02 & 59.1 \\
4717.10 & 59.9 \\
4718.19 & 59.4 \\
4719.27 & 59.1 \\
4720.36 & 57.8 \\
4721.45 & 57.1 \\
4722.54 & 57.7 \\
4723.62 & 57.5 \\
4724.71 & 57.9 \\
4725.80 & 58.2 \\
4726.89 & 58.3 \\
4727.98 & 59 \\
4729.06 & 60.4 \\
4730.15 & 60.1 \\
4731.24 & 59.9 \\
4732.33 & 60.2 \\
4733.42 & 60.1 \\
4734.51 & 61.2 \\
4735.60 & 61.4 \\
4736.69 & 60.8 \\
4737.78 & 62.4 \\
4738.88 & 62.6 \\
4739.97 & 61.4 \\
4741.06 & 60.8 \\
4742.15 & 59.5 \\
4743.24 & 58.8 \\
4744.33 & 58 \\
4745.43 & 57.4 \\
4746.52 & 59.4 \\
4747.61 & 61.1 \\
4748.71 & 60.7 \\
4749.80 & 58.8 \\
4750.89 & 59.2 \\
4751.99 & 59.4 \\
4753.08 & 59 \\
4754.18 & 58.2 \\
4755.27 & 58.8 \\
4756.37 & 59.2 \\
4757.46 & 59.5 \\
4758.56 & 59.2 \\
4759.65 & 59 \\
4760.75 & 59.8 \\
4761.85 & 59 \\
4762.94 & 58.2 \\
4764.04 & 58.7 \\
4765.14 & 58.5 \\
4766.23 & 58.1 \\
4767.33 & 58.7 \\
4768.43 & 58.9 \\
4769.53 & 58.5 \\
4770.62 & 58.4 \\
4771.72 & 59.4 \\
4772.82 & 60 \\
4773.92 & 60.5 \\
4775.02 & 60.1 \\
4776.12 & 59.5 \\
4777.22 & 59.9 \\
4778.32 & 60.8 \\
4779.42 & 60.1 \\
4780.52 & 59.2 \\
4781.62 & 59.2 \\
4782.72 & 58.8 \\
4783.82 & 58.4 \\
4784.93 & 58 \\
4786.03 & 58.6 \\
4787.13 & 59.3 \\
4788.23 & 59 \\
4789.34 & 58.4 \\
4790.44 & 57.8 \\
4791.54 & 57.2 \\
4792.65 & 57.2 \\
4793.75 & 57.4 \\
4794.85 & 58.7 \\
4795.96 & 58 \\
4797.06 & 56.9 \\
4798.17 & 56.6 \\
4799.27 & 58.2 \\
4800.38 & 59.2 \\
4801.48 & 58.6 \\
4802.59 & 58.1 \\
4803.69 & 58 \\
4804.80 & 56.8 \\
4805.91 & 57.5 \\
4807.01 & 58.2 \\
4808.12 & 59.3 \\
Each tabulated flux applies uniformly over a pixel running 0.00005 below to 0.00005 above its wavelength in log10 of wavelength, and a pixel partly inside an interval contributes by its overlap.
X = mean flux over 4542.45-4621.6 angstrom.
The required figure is 60.9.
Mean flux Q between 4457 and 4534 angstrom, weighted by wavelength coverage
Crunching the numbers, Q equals 62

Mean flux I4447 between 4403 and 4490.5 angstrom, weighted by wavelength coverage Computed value 62.4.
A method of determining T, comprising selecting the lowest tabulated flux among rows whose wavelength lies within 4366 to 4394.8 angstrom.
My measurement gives 60.9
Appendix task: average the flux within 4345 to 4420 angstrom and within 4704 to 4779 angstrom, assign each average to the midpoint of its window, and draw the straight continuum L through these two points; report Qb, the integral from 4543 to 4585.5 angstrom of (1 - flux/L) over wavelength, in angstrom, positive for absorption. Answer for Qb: -0.6 angstrom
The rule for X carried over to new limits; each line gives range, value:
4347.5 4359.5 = 58.6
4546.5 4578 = 61.6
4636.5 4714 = 60.3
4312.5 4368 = 58.6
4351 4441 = 63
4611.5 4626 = 59.6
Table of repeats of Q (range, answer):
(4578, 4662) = 60.6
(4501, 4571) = 62.1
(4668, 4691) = 60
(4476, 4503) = 62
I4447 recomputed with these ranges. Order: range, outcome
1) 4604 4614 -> 60.7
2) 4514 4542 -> 62.3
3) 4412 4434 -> 63.4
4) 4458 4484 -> 61.6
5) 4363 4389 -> 63.4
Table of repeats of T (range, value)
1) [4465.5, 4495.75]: 60.2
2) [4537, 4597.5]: 57.7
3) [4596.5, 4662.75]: 58.2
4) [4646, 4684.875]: 59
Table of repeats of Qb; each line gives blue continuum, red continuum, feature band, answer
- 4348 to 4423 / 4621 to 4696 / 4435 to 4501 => 0.1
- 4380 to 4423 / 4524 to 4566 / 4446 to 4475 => 0.5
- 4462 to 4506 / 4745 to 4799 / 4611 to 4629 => 0.2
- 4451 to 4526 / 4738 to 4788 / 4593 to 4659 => 0.1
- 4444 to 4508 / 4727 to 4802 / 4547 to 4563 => 0.1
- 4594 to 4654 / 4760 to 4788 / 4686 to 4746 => 0.3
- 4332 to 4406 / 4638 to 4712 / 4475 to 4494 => -0.5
